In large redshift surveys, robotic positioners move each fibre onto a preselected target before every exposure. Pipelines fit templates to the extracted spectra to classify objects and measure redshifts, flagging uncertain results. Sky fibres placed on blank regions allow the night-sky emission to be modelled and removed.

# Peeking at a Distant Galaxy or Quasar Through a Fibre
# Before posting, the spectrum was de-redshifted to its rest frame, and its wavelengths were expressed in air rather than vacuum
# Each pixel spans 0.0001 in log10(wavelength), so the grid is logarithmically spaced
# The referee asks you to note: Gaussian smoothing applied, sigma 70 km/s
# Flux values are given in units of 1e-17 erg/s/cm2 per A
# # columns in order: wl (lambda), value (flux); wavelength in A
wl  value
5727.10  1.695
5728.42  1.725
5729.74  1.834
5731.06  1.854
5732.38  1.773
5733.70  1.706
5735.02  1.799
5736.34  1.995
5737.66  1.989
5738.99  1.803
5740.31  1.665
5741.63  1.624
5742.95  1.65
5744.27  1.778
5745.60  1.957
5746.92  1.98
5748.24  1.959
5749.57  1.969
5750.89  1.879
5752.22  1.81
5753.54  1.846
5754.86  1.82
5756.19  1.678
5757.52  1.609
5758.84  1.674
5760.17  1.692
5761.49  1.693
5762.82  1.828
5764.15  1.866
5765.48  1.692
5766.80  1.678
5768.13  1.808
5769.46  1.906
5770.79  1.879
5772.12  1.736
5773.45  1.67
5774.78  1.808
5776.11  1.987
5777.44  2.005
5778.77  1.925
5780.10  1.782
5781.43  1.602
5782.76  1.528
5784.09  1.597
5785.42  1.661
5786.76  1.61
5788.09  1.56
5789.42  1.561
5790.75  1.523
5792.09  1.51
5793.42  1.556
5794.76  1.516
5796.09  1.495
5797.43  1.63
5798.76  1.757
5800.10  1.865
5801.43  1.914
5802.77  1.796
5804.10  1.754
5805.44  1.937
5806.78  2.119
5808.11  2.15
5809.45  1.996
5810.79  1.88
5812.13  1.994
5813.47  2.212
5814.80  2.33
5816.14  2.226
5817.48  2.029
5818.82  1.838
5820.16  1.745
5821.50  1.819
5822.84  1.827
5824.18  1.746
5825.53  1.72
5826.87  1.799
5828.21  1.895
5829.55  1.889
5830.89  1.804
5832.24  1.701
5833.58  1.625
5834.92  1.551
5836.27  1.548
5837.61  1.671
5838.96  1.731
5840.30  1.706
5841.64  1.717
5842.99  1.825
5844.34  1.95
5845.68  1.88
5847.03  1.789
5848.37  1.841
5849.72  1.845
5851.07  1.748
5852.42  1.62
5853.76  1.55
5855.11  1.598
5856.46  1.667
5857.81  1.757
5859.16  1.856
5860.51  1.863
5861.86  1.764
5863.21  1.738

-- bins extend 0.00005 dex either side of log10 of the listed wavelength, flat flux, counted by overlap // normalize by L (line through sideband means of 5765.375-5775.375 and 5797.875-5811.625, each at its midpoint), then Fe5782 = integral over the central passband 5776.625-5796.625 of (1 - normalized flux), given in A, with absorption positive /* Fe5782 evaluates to 2.3 A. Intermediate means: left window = 1.78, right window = 1.91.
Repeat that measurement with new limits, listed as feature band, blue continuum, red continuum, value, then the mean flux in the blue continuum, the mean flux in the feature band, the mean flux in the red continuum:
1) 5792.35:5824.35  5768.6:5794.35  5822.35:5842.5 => -3.00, 1.7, 1.88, 1.73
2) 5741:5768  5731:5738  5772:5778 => 0.91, 1.85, 1.78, 1.85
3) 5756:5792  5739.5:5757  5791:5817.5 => 2.35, 1.81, 1.72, 1.87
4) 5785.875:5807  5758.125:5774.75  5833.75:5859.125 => 0.75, 1.76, 1.68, 1.72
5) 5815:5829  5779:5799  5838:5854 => -1.51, 1.6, 1.88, 1.77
